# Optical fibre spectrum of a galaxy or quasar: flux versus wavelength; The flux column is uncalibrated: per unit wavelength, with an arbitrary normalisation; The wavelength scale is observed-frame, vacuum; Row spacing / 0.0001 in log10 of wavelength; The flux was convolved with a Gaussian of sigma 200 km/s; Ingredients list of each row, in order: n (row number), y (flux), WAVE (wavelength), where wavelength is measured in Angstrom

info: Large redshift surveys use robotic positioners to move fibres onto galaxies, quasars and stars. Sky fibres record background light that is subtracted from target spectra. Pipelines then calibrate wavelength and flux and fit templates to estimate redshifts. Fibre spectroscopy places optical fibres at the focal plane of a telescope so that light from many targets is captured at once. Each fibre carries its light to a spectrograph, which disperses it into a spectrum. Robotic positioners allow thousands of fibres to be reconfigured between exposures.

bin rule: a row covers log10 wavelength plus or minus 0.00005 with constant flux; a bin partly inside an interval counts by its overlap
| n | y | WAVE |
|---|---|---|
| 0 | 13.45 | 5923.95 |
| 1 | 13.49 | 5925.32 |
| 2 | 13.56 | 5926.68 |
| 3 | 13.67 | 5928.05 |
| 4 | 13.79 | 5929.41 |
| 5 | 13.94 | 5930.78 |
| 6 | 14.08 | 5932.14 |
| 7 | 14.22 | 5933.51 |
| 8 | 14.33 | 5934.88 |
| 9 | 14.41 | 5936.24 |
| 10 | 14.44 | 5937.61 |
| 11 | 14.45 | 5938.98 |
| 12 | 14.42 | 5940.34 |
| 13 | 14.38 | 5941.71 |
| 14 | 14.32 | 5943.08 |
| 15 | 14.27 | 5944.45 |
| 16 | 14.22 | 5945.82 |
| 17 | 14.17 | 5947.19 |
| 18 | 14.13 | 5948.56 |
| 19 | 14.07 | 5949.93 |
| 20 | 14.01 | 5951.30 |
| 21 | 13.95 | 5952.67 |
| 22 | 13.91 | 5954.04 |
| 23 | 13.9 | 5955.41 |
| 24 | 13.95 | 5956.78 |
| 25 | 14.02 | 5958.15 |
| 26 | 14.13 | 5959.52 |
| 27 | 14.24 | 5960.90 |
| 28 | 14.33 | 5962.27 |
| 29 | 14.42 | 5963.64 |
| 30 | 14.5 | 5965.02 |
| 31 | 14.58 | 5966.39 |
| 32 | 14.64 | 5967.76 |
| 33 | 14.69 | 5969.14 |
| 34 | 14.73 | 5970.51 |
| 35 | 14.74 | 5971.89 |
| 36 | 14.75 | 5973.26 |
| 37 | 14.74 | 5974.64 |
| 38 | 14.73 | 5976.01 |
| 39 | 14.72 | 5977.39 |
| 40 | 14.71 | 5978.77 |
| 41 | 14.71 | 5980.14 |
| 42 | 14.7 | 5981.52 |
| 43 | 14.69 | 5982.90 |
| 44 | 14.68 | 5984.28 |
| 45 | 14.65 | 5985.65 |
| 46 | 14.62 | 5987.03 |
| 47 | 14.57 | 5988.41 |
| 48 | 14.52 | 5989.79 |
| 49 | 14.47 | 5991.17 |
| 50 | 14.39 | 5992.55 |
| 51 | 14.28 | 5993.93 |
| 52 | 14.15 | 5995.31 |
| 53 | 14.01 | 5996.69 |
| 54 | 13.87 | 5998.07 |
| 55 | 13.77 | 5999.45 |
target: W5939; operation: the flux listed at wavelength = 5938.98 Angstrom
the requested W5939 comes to 14.45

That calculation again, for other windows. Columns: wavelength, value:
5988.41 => 14.57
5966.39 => 14.58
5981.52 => 14.7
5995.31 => 14.15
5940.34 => 14.42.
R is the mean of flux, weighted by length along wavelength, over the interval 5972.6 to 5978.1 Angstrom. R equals 14.7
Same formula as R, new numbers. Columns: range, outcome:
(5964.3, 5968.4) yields 14.6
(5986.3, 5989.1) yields 14.6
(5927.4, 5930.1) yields 13.7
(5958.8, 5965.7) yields 14.3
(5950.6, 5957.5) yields 14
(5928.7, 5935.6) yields 14.1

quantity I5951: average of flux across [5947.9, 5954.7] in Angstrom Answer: 14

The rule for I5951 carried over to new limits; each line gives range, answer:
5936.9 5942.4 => 14.4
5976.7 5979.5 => 14.7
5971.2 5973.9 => 14.8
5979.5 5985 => 14.7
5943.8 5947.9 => 14.2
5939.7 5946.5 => 14.3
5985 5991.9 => 14.6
